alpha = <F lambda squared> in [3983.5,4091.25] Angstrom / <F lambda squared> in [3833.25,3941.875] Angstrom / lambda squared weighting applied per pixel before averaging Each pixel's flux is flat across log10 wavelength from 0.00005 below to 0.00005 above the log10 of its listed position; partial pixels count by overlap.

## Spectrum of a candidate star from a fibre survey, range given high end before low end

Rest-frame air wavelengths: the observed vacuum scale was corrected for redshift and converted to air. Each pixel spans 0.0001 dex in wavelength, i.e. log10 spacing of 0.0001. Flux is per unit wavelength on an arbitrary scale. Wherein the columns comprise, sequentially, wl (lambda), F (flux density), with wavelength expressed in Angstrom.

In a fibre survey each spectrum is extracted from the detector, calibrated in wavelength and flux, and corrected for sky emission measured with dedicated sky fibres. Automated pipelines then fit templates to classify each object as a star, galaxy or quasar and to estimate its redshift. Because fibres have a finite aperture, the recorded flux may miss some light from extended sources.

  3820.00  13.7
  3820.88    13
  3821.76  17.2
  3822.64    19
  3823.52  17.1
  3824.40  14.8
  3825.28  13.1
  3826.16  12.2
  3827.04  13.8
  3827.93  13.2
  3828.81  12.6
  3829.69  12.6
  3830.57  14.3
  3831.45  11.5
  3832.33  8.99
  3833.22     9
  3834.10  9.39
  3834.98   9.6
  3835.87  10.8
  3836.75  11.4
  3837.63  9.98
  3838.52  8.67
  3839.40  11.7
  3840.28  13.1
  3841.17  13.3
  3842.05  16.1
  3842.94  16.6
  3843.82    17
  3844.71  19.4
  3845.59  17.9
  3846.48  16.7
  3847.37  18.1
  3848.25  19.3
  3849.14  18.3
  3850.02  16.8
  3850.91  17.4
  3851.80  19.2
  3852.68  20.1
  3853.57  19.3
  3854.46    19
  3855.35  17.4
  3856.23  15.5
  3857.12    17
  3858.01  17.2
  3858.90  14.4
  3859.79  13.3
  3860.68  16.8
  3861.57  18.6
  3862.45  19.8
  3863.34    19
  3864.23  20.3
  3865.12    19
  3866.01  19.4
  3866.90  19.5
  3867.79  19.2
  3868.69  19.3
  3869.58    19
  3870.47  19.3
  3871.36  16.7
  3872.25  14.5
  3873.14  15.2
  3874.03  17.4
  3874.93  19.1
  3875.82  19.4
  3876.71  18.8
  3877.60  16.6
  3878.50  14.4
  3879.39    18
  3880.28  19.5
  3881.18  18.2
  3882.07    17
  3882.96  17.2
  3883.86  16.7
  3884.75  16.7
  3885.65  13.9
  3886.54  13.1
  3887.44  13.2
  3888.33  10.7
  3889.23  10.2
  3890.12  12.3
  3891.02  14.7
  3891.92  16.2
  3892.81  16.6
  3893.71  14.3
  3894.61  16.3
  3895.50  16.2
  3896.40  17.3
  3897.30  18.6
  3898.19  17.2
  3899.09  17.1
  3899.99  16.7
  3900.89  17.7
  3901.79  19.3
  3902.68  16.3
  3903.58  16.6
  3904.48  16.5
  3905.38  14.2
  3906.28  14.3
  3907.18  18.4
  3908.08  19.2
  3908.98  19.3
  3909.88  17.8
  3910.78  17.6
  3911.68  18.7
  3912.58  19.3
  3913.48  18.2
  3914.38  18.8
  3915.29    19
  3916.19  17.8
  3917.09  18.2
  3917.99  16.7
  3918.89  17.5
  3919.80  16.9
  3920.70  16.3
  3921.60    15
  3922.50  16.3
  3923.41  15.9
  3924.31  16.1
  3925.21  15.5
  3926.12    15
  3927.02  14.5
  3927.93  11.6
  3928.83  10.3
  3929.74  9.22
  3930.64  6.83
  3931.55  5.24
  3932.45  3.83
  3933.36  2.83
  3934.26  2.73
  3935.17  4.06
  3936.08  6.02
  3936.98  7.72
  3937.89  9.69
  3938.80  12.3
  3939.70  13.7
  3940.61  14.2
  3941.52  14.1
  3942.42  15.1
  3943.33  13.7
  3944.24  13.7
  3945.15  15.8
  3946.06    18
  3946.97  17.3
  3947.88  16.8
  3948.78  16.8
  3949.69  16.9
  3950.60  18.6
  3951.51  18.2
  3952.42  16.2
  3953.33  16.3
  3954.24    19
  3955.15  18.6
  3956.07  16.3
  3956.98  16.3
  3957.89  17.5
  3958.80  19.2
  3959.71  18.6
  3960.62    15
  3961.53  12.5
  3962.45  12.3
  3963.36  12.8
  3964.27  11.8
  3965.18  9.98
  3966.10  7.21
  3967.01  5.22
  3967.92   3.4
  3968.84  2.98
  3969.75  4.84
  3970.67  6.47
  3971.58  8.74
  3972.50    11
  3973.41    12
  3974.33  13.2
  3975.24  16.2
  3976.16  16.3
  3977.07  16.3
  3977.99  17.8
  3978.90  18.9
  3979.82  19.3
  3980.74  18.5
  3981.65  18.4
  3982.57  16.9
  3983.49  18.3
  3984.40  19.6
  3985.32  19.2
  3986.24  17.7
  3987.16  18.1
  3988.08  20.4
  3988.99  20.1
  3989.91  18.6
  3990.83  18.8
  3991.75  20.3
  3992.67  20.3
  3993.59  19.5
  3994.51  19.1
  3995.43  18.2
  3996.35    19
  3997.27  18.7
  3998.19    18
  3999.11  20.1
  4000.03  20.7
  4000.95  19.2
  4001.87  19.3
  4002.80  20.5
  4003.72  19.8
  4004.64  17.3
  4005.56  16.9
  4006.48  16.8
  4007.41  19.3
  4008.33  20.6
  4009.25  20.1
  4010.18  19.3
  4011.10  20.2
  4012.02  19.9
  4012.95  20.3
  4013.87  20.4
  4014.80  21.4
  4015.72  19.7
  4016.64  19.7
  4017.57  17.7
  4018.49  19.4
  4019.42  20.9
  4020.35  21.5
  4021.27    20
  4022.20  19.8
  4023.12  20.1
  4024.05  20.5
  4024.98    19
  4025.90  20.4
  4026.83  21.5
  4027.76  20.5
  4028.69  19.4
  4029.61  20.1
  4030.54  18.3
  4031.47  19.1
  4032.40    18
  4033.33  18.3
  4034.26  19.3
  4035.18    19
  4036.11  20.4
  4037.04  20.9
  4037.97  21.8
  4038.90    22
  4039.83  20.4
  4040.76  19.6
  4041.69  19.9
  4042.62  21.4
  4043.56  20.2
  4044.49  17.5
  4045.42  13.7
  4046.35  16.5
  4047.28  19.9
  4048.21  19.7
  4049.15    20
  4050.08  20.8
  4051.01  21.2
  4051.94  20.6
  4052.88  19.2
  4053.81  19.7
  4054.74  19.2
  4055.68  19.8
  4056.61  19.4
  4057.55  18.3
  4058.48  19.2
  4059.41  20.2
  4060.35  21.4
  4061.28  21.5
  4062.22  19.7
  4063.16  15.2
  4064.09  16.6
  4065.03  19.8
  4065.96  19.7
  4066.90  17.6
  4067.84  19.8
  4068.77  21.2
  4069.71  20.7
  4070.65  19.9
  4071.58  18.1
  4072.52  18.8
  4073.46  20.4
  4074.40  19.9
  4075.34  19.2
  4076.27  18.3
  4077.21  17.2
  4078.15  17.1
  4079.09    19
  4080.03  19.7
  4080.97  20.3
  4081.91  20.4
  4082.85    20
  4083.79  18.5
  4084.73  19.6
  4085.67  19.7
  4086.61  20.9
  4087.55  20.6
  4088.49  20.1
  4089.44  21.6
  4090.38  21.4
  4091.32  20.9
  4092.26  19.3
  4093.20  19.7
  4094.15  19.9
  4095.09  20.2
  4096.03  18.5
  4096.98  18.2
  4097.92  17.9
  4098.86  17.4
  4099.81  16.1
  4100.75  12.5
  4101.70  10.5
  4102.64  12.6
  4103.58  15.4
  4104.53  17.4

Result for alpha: 1.37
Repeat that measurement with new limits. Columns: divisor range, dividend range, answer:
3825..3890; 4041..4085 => 1.36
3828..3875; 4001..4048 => 1.34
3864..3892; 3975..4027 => 1.23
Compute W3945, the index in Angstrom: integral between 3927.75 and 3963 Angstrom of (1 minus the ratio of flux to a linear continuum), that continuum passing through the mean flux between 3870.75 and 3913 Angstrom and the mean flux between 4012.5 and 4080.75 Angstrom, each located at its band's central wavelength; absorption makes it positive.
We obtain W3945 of 8.9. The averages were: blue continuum 16.5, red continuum 19.5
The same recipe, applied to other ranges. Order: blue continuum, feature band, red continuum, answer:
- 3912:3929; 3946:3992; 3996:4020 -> 7.21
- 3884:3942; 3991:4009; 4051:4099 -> -2.15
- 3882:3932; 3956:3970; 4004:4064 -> 4.65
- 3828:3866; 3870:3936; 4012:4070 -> 5.25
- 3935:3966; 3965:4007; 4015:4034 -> 2.69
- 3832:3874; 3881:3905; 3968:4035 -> 1.30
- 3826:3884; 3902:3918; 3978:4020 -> -0.34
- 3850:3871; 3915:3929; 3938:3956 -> 0.63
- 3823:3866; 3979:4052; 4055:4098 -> -4.32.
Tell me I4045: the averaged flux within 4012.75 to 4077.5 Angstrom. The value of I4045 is 19.6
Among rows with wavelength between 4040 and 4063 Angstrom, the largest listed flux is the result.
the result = 21.5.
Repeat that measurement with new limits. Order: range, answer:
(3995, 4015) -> 21.4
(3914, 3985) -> 19.6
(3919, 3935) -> 16.9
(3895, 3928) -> 19.3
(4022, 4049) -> 22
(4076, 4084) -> 20.4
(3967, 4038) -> 21.8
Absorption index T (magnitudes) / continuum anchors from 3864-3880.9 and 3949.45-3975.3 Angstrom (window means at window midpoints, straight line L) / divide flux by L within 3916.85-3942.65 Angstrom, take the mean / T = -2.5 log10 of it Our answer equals 0.256 mag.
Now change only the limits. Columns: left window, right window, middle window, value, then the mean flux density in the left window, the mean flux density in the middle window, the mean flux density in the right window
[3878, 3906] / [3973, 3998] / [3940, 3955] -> 0.06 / 15.9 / 16.3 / 18.1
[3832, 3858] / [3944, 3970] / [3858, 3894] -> -0.13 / 15.1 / 16.7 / 14.1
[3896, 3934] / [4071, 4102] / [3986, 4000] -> -0.13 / 15.4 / 19.2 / 18.9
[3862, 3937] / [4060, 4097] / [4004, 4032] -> -0.08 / 15.6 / 19.7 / 19.5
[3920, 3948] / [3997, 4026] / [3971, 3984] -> 0.03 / 11.9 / 15.8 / 19.6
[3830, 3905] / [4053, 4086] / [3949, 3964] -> 0.07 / 16.1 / 16.5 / 19.3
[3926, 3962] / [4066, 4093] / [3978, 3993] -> -0.24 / 13.2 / 18.9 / 19.7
